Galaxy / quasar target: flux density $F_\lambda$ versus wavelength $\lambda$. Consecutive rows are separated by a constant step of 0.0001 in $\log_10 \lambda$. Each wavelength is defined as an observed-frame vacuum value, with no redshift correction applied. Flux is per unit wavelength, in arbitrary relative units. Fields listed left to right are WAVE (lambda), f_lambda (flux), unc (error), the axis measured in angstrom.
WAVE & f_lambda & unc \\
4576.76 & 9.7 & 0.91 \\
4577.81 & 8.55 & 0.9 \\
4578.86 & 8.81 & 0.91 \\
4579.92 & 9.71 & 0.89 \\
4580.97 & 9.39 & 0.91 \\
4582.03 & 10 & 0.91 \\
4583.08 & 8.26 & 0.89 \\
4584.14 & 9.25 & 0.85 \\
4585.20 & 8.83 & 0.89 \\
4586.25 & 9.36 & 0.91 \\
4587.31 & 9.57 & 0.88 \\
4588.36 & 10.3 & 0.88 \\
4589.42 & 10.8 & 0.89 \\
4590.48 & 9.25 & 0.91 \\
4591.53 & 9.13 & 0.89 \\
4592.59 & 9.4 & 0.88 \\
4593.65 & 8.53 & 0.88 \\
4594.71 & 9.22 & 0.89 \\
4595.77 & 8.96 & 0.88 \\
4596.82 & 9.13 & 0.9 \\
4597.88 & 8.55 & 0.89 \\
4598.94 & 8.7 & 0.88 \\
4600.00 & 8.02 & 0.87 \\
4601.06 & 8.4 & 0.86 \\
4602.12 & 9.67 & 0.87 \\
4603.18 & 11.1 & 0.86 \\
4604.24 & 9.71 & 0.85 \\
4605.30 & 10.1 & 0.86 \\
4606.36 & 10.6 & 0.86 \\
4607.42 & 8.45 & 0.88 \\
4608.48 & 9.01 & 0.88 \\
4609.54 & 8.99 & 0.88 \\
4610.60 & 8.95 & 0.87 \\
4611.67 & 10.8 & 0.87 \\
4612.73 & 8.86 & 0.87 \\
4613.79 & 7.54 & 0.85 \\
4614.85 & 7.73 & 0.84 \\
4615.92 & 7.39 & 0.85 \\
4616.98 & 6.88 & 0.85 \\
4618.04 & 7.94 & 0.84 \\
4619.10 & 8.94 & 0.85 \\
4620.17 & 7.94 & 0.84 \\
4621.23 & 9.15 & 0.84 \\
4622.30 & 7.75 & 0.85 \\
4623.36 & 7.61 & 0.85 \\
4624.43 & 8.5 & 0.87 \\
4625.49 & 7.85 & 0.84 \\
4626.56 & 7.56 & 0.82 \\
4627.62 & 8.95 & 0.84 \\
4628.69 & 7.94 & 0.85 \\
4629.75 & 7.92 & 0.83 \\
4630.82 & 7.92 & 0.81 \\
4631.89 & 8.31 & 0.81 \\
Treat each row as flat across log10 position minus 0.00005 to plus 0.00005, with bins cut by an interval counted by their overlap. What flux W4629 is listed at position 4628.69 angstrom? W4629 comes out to 7.94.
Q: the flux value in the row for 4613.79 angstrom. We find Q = 7.54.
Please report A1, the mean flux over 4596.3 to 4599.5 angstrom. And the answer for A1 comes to 8.78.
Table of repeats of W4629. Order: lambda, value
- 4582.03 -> 10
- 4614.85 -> 7.73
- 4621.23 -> 9.15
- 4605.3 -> 10.1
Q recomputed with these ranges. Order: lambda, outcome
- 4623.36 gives 7.61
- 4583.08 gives 8.26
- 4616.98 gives 6.88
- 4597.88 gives 8.55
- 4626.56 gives 7.56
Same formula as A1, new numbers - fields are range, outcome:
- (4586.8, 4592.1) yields 9.82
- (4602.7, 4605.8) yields 10.3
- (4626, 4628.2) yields 8.23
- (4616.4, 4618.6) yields 7.46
